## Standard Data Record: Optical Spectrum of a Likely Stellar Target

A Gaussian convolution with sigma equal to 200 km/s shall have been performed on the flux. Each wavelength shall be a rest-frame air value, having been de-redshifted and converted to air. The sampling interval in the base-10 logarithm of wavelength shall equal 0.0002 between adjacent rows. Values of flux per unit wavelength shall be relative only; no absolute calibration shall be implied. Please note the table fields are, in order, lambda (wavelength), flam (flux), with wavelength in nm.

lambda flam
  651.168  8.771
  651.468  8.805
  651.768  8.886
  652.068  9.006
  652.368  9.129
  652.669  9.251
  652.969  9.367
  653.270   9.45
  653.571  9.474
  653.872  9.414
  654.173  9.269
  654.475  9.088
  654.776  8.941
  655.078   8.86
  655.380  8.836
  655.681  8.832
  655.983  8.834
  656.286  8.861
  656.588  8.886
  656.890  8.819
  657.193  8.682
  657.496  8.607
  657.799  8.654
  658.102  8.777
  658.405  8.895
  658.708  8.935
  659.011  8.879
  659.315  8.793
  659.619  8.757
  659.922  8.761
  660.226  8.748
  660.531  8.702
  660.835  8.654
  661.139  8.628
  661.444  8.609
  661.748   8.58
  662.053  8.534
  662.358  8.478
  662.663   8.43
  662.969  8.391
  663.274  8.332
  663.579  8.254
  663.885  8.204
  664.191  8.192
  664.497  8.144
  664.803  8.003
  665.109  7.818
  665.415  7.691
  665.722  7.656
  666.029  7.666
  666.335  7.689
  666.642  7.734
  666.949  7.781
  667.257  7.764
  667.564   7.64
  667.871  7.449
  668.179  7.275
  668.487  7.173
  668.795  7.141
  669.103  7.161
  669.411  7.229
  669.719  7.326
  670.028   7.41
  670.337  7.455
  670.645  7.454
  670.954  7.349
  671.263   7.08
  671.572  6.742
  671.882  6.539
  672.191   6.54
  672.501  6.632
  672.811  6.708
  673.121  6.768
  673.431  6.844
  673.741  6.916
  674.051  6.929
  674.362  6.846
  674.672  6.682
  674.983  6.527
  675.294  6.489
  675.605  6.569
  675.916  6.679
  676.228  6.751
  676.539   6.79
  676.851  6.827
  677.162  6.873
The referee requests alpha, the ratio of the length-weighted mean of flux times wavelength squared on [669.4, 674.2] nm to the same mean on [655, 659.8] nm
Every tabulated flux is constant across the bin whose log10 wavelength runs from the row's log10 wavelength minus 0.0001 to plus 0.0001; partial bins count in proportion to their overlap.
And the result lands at 0.83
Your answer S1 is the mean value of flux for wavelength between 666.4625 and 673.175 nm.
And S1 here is 7.2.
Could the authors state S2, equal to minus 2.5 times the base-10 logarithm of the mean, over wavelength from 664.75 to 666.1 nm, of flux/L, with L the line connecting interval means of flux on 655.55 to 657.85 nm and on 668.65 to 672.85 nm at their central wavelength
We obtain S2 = -0.01 mag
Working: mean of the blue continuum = 8.77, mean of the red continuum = 7.06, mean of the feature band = 7.75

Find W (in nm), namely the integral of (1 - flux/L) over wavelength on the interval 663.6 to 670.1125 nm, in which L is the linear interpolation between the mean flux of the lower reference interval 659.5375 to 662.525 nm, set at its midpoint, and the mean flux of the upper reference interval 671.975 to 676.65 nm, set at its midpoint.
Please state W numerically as 0.13 nm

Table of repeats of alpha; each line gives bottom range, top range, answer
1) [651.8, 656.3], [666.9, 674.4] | 0.82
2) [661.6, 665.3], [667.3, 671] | 0.90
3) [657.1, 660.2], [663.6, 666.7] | 0.92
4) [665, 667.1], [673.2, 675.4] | 0.90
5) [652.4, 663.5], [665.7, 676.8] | 0.83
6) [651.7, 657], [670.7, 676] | 0.79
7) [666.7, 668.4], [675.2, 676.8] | 0.90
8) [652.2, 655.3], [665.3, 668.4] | 0.86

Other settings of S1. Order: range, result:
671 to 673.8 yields 6.77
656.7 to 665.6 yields 8.51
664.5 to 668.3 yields 7.7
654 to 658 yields 8.86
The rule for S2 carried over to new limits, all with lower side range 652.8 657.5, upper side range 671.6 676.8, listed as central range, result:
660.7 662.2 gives -0.044 mag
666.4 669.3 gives 0.003 mag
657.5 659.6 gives -0.024 mag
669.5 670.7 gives -0.029 mag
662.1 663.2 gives -0.042 mag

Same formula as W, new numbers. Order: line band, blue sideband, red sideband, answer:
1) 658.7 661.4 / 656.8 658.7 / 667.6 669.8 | -0.10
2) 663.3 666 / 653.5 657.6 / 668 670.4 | -0.06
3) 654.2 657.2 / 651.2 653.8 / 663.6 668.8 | -0.02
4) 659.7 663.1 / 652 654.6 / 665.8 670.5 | -0.13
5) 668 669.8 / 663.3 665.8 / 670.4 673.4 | 0.03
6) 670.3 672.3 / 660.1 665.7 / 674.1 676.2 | 0.05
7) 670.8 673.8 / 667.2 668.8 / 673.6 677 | 0.09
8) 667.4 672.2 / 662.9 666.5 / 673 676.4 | 0.09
